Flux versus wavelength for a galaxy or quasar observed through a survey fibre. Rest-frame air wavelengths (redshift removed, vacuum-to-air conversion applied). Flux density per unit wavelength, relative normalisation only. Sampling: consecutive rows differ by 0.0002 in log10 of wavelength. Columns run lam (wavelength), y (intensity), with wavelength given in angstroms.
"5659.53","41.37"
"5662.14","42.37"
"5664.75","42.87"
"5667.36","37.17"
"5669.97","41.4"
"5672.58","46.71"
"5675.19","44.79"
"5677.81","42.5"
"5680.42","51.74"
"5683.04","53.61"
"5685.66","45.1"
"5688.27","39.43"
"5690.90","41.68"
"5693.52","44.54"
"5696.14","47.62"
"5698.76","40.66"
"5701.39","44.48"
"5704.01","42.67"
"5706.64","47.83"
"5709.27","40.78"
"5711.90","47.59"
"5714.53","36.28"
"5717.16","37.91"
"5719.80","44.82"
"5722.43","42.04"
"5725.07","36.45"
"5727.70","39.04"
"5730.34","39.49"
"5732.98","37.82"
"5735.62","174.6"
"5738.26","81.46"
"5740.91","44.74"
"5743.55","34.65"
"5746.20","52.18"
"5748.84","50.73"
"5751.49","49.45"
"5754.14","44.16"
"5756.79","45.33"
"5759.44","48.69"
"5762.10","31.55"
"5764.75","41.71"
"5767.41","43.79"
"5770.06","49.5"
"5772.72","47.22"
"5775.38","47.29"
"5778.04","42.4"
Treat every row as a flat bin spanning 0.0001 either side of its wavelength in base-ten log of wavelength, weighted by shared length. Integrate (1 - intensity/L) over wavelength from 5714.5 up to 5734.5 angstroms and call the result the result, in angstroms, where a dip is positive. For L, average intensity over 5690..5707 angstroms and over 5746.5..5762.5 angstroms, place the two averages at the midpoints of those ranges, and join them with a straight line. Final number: 1.9 angstroms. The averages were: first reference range 44.1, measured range 40.8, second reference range 46.2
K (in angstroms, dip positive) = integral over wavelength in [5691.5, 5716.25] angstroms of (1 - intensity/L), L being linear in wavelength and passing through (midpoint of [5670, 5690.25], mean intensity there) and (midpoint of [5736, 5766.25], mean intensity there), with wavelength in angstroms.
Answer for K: 2.2 angstroms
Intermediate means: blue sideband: 45.8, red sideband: 51.6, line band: 43.5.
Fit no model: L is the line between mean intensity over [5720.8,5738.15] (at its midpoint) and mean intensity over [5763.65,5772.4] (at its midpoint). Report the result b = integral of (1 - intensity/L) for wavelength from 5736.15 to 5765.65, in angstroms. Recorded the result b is 1.37 angstroms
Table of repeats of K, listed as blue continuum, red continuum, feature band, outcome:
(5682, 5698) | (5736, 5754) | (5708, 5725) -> 3.3 angstroms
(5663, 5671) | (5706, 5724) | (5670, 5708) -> -3.5 angstroms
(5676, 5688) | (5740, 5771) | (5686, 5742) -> -4.9 angstroms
